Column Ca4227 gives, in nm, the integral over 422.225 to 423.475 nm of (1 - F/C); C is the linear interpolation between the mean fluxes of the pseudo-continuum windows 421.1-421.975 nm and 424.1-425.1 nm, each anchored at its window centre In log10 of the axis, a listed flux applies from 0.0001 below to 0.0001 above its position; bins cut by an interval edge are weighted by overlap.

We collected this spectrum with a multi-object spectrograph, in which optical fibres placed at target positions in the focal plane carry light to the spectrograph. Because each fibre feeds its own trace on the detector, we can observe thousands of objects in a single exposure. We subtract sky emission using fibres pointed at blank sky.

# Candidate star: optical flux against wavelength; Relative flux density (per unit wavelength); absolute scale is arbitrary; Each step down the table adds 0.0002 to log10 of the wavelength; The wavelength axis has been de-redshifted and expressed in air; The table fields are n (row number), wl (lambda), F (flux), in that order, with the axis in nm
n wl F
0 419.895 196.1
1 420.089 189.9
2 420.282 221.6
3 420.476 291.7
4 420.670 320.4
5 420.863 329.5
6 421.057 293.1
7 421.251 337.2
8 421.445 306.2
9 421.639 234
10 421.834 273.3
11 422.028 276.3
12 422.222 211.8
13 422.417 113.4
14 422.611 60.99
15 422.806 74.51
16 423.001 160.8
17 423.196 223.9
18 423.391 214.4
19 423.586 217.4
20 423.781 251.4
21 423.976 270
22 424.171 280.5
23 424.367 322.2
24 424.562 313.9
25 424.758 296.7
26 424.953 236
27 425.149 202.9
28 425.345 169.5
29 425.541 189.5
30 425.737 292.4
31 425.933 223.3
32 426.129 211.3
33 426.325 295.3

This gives 0.61 nm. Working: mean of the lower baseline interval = 287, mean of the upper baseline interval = 286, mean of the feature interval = 146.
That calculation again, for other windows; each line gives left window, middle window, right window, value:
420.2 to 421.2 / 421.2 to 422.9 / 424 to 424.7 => 0.52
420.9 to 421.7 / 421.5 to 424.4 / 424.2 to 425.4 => 0.71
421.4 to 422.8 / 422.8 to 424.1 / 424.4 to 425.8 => 0.05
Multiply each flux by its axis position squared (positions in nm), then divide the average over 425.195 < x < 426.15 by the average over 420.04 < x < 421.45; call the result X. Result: 0.77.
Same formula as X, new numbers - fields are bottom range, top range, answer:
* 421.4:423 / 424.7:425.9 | 1.23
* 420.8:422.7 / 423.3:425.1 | 1.11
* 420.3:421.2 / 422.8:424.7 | 0.81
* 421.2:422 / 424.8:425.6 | 0.74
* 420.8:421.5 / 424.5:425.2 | 0.85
